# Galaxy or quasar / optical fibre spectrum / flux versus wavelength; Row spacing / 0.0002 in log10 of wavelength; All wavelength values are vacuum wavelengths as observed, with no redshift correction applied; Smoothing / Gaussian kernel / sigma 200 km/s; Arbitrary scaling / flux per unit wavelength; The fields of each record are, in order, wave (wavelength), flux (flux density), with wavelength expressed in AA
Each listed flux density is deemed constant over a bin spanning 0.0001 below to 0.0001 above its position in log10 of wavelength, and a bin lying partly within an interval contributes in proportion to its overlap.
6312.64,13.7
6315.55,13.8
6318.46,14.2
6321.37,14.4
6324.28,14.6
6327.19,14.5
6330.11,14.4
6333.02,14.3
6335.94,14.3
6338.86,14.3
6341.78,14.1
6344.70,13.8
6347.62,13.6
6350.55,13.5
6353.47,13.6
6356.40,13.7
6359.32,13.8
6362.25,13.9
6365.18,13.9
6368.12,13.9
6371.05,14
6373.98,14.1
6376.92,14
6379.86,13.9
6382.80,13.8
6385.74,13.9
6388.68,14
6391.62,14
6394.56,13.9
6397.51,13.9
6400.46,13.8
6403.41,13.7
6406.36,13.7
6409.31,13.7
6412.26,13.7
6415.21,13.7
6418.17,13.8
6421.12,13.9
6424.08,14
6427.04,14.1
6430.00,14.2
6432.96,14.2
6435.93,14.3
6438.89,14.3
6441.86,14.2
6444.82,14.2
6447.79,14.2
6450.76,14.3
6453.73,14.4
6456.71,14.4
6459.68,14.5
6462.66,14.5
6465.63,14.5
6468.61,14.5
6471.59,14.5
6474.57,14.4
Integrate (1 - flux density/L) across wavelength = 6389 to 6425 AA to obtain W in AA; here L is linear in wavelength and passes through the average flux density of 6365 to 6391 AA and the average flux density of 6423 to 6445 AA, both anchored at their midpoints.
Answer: 0.6 AA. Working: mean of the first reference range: 13.9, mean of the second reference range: 14.2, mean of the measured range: 13.8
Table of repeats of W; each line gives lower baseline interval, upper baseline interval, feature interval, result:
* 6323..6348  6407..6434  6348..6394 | 0.78 AA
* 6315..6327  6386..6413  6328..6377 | 0.56 AA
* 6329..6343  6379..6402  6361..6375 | 0.10 AA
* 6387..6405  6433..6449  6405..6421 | 0.32 AA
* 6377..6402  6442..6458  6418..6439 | 0.07 AA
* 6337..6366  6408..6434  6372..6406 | -0.06 AA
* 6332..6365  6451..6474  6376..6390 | 0.15 AA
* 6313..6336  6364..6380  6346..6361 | 0.47 AA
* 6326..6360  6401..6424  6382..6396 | -0.09 AA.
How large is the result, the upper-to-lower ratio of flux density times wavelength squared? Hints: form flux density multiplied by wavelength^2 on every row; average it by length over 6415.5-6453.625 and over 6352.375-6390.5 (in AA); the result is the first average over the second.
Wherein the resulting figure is 1.0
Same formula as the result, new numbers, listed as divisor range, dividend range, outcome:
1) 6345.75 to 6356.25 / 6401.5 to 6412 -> 1.03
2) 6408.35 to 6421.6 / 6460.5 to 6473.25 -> 1.07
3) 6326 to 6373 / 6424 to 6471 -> 1.06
